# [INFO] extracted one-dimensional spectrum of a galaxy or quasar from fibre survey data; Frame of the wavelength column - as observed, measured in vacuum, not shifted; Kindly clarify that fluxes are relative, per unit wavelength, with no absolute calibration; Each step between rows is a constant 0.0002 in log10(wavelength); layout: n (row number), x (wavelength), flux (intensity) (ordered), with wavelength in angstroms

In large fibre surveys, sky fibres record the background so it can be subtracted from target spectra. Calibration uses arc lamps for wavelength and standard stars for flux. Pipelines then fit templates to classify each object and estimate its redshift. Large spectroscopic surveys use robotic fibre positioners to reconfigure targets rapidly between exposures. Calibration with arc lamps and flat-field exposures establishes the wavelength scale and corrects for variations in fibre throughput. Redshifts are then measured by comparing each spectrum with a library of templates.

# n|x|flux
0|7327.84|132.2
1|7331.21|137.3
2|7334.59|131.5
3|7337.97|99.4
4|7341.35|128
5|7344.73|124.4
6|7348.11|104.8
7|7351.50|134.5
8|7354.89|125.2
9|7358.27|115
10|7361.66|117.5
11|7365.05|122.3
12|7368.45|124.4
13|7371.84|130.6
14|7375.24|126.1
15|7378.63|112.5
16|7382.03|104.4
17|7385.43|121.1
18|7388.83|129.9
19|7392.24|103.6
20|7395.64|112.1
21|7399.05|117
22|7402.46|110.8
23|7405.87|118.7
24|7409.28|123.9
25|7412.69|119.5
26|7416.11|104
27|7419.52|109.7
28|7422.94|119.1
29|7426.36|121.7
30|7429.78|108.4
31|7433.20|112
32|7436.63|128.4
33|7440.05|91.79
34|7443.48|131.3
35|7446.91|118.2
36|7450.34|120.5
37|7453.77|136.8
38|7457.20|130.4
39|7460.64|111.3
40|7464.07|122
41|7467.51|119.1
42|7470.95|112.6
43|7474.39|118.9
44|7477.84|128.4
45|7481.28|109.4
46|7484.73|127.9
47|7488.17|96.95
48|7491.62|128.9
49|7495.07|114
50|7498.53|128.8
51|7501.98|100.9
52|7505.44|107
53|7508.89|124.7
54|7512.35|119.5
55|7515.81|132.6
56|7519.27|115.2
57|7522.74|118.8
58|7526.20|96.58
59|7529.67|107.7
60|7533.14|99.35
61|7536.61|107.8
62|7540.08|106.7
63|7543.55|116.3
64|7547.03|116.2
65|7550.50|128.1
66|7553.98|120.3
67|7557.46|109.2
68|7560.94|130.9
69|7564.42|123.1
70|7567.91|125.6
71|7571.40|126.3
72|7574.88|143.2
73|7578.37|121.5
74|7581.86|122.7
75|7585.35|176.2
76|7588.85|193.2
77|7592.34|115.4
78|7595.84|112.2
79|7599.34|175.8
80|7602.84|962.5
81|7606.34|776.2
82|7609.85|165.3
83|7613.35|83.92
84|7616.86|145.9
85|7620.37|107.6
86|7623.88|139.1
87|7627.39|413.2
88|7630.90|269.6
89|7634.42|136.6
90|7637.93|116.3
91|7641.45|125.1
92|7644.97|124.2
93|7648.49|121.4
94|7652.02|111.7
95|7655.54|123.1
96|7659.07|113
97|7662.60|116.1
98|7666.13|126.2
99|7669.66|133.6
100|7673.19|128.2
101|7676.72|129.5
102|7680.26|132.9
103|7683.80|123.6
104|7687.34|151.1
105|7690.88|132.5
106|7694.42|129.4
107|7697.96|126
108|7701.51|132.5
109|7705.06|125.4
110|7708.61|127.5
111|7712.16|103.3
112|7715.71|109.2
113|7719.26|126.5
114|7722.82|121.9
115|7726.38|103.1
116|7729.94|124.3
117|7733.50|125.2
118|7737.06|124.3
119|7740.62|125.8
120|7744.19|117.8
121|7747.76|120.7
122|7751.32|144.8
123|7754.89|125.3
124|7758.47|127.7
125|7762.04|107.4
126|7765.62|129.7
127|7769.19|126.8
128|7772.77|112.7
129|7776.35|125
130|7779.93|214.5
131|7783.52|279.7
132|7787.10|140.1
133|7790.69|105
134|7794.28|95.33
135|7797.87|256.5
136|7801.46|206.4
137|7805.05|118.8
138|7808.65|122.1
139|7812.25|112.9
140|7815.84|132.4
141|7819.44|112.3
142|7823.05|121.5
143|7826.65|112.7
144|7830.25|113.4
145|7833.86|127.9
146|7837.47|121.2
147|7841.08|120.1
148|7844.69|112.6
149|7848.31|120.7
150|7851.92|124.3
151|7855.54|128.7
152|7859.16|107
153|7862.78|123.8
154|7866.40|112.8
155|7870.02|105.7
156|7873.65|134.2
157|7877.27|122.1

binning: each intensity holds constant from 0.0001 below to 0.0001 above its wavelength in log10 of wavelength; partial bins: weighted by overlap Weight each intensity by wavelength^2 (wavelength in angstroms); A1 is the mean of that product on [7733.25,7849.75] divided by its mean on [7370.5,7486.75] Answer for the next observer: 1.26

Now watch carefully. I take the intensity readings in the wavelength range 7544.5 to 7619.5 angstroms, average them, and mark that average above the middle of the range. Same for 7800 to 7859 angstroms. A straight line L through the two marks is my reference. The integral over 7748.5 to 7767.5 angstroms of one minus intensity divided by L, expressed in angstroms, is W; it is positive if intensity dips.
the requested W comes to 2.6 angstroms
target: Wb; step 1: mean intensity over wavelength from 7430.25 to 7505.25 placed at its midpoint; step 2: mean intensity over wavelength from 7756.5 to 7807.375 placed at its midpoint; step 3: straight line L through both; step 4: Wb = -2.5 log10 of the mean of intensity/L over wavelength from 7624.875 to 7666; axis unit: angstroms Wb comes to -0.16 mag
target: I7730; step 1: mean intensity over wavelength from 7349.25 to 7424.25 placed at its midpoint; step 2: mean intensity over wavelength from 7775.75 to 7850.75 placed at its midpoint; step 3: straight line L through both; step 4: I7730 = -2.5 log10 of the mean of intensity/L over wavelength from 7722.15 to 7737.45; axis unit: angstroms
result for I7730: 0.15 mag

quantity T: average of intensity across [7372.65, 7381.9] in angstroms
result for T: 118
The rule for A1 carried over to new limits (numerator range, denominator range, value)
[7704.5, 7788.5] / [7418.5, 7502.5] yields 1.21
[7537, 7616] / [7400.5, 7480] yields 1.72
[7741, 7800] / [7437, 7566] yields 1.33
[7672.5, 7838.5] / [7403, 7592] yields 1.18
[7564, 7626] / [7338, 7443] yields 1.99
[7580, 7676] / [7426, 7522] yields 1.76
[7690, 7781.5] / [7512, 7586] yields 1.10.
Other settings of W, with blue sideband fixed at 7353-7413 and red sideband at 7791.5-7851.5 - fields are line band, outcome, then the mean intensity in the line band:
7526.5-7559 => 3.01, 112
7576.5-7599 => -3.26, 142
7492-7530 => 1.99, 116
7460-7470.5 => 0.30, 118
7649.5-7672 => 1.01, 121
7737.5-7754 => 0.25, 127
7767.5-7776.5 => 0.61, 121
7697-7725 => 1.48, 121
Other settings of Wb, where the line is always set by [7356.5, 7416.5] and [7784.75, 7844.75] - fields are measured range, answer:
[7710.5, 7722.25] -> 0.14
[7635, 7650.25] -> 0.03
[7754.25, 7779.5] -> 0.04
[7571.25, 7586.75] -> -0.11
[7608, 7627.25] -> -0.23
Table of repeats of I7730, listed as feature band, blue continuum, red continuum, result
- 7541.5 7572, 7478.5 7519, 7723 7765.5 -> -0.024 mag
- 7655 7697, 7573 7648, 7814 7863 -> 0.443 mag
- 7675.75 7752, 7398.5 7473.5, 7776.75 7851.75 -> 0.085 mag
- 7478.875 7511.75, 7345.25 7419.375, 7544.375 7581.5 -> 0.055 mag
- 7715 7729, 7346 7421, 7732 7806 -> 0.214 mag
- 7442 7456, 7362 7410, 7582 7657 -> 0.154 mag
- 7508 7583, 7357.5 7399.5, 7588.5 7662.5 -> 0.488 mag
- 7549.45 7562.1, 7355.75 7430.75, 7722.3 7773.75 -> -0.016 mag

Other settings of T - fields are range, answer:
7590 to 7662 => 220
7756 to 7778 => 122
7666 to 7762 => 126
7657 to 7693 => 129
